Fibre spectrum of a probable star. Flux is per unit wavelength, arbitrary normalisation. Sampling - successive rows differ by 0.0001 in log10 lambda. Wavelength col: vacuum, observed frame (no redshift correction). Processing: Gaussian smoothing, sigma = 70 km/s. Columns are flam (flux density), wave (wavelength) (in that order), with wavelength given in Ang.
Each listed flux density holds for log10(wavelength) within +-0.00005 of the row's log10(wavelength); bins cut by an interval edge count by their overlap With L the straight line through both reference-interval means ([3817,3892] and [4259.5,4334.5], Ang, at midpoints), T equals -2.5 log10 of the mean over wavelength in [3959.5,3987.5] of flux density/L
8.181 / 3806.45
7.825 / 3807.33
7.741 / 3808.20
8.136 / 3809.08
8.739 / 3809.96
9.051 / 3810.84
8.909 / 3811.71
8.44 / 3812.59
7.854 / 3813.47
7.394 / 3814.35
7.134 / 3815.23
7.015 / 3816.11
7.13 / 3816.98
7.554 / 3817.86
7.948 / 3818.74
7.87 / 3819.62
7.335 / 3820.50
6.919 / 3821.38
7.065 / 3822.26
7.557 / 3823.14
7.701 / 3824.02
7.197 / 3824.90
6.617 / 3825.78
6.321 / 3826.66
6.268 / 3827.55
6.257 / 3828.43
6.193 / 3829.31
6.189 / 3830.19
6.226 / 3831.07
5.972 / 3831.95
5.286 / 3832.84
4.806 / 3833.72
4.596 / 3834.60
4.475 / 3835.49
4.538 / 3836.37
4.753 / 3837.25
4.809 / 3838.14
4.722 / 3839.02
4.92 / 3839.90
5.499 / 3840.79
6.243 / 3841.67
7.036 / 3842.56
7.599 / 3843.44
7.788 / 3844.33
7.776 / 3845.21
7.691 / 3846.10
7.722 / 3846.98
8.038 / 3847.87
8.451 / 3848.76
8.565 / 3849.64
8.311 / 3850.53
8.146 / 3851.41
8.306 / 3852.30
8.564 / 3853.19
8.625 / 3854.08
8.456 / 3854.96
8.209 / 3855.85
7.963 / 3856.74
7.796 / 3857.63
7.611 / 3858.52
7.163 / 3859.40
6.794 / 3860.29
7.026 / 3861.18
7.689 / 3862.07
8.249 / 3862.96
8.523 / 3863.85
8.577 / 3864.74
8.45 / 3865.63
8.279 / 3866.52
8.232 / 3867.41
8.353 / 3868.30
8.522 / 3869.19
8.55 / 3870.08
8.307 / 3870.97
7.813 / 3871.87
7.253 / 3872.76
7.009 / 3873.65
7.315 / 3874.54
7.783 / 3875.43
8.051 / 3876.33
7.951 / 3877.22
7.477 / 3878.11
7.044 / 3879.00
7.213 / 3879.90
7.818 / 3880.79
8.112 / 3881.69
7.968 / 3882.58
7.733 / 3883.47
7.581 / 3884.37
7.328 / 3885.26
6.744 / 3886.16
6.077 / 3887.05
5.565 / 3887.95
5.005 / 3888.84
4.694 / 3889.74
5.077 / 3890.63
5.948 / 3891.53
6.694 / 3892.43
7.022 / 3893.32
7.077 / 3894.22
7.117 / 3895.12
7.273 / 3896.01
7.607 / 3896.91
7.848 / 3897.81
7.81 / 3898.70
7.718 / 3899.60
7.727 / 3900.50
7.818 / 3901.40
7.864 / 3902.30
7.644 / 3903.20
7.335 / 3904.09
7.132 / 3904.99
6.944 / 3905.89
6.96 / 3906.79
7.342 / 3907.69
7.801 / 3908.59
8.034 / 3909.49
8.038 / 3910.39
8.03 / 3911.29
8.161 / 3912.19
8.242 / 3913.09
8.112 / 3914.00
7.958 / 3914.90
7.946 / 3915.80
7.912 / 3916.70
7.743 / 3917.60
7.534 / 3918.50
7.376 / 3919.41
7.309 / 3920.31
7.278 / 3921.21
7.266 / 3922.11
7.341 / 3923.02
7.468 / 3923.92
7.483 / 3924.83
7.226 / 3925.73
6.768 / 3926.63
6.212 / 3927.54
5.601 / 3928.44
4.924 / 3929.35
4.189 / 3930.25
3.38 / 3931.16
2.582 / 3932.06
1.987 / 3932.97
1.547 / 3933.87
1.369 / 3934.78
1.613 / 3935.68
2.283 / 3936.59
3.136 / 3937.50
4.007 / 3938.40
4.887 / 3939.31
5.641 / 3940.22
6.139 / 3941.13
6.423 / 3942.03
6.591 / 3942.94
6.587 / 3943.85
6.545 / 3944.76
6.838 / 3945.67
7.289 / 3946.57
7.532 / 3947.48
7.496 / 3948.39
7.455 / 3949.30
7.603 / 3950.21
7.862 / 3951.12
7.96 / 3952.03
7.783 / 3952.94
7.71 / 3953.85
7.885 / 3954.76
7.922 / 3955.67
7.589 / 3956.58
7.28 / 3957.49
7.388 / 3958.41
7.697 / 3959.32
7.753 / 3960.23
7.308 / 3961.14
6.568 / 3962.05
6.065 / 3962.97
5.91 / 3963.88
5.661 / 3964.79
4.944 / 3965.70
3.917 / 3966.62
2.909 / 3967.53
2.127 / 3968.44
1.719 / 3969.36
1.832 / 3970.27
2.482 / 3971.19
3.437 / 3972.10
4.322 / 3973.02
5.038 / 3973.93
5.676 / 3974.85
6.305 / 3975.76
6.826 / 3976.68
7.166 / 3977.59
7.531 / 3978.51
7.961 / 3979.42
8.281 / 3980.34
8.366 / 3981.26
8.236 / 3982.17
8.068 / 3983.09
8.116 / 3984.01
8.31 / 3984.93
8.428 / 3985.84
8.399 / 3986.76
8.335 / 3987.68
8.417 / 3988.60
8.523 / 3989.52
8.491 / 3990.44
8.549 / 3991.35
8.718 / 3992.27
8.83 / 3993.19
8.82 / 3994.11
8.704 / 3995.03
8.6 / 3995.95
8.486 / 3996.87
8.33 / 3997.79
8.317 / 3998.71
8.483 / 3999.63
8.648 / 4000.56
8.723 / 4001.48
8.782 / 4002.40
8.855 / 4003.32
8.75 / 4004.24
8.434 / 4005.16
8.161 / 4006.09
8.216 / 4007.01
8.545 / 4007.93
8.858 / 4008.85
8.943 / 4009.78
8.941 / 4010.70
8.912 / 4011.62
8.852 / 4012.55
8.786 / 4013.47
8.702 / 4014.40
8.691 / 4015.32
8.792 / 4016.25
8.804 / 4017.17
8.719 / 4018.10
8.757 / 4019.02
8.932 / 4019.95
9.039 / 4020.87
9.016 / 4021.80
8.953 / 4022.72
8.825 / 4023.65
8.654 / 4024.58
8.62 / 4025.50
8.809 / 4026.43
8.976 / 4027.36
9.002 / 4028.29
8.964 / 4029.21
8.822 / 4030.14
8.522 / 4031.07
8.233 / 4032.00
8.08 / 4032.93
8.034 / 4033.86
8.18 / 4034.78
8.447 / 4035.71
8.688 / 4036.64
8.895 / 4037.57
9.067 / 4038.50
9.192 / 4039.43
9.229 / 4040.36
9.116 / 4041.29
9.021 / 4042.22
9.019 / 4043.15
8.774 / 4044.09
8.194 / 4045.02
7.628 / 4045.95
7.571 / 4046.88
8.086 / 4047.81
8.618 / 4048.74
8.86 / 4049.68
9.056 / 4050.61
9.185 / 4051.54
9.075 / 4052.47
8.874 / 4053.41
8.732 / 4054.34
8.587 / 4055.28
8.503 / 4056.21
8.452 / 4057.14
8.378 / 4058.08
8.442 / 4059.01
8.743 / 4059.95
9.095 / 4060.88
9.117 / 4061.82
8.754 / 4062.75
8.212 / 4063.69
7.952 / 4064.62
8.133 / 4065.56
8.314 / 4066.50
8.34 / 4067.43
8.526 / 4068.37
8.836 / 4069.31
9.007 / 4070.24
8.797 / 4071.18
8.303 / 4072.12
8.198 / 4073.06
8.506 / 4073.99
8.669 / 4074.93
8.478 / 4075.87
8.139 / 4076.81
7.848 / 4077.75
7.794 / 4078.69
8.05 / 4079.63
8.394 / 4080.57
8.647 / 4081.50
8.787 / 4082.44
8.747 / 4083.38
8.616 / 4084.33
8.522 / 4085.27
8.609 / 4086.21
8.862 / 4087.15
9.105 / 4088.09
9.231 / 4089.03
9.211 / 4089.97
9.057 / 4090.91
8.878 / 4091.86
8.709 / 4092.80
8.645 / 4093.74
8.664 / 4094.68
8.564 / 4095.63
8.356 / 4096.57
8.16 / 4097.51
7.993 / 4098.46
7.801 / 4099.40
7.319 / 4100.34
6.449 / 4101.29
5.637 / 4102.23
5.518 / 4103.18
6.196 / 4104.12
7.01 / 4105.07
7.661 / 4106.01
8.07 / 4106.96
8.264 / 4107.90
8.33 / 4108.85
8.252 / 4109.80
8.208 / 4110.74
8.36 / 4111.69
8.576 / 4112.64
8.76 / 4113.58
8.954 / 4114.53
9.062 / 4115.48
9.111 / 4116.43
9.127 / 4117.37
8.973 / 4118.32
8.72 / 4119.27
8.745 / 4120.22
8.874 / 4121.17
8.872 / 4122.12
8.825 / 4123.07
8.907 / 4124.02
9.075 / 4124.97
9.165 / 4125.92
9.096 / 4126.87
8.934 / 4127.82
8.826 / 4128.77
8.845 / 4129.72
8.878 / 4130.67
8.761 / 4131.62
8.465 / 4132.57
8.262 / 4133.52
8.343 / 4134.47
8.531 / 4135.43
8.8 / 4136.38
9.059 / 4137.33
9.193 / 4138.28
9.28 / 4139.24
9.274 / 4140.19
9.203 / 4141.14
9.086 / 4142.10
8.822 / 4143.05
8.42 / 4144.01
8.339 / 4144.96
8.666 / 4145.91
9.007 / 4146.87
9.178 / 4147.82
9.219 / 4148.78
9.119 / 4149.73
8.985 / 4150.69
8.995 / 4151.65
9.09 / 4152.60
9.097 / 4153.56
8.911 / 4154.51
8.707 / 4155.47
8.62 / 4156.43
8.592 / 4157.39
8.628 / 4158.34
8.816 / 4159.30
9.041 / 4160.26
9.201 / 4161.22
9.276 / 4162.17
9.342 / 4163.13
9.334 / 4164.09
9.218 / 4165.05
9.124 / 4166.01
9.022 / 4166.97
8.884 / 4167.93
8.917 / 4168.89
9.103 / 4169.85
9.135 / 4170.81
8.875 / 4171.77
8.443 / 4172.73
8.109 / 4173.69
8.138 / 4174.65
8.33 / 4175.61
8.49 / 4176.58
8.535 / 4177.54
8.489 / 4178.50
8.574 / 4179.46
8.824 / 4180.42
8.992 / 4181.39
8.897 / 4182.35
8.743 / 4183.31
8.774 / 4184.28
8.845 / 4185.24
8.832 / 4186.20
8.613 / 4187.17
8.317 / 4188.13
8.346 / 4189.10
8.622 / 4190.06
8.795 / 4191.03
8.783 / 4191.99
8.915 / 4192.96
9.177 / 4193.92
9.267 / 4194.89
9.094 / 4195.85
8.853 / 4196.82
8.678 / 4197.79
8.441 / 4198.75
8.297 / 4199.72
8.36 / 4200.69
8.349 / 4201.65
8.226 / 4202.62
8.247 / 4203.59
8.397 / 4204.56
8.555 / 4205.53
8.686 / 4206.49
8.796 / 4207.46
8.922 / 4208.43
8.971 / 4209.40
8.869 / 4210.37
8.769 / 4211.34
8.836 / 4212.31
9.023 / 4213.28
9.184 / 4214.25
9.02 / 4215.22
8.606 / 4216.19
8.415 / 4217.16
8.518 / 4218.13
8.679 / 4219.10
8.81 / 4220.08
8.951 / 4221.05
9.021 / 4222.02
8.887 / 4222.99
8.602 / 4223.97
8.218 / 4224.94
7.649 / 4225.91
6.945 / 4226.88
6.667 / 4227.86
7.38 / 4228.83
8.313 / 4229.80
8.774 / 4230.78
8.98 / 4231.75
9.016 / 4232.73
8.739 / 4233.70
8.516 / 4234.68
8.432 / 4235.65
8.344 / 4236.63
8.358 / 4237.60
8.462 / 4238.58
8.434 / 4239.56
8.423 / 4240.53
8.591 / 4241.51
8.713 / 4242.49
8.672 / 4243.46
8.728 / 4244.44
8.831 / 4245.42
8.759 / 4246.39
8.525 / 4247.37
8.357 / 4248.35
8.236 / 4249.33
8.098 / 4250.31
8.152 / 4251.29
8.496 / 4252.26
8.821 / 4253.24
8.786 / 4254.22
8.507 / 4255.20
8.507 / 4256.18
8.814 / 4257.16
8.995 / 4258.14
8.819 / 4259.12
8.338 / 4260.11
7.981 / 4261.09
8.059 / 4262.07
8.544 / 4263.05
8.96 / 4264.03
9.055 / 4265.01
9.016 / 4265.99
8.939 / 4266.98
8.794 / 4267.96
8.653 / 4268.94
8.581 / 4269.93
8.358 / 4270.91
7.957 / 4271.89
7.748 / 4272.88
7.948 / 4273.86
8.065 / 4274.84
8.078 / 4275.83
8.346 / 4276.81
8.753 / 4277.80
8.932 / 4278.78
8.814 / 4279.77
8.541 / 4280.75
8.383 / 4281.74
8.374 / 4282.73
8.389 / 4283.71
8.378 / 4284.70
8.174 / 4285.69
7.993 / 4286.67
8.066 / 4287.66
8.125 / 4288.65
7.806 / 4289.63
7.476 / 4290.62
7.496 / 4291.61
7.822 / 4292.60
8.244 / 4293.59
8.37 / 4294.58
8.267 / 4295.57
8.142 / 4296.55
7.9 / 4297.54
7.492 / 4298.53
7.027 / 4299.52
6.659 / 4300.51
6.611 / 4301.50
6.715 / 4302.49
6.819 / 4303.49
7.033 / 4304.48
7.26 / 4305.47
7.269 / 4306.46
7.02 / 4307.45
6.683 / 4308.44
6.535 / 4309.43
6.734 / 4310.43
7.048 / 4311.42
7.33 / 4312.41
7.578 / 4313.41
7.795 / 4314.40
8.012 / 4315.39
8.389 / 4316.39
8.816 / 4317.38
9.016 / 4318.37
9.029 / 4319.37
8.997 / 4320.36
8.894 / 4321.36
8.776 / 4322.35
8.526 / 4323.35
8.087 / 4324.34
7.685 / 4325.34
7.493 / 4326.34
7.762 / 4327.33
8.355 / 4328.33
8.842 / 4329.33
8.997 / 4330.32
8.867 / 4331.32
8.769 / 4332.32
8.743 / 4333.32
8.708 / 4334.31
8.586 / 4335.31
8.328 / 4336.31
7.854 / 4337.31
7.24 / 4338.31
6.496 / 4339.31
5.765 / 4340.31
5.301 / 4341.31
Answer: 0.219 mag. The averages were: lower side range 7.12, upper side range 8.08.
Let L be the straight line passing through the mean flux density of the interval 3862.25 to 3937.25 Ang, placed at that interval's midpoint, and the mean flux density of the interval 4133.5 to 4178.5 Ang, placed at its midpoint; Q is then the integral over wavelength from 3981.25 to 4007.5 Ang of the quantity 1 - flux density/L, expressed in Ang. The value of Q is -3.0 Ang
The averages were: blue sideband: 6.91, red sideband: 8.87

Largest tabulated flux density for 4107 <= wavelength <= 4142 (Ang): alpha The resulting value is 9.28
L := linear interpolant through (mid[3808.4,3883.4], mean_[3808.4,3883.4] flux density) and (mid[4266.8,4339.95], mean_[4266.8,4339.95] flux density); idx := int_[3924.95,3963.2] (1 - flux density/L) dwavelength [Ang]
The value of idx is 7.9 Ang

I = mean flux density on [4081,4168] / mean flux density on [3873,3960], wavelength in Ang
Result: 1.28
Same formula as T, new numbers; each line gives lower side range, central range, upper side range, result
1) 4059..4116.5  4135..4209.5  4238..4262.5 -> -0.05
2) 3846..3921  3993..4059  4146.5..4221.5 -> -0.07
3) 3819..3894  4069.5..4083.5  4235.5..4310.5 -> -0.10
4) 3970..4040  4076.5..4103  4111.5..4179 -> 0.04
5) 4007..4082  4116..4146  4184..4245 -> -0.03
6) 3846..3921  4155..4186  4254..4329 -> -0.11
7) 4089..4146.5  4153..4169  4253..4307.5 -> -0.08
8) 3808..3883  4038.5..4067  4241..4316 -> -0.13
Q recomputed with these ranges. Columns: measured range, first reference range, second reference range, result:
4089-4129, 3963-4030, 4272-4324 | -3.0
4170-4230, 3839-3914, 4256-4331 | -4.8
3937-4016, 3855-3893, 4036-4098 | 8.6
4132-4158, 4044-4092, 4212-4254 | -1.0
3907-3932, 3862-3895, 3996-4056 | 2.2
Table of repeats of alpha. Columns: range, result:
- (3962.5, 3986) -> 8.428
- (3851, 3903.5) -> 8.625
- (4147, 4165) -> 9.342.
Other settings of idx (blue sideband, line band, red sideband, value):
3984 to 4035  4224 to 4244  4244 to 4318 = -0.3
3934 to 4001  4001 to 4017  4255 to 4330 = -4.5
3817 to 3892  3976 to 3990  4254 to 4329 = -1.2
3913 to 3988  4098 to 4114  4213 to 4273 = -0.2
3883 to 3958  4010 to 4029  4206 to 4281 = -4.4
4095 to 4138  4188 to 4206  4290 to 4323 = -1.3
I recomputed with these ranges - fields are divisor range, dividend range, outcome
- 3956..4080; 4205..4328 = 1.03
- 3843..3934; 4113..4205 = 1.21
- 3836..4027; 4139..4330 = 1.18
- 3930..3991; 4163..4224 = 1.45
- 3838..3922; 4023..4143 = 1.14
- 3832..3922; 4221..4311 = 1.12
